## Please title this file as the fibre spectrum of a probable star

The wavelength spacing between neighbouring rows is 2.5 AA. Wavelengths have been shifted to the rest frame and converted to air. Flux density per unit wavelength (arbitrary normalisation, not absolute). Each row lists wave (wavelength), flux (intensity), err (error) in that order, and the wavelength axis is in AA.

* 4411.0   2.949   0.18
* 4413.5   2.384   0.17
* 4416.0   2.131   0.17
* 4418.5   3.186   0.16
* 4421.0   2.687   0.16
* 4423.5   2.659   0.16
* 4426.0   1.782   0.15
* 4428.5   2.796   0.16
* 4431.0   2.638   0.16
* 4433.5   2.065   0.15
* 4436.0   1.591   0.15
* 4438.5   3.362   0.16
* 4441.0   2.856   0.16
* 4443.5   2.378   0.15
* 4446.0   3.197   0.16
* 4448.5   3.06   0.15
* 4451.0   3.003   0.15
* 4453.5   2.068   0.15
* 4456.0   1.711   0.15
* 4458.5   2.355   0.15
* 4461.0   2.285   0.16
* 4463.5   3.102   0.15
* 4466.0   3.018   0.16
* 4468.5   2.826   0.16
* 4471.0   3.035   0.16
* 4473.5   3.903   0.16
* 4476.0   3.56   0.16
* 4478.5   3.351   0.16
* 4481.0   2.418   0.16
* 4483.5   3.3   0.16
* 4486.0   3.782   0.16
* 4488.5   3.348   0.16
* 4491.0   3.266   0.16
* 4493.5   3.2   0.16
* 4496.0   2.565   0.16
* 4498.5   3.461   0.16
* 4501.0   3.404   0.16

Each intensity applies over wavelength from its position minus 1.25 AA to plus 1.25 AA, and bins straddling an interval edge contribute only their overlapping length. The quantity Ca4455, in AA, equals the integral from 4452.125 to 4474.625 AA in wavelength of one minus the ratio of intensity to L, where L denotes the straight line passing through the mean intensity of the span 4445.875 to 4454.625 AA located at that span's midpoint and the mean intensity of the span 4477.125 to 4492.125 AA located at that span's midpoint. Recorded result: 2.17 AA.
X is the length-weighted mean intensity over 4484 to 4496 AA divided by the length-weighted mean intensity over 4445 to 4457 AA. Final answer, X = 1.26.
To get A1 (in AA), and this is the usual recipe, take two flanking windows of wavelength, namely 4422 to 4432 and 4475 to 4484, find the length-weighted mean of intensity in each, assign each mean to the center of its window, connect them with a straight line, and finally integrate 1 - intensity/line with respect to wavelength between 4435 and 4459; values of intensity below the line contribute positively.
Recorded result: 1.3 AA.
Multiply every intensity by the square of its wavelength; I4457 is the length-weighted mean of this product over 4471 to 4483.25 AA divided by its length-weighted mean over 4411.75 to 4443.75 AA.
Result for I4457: 1.33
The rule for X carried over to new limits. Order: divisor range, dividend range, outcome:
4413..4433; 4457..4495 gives 1.23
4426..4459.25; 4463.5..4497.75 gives 1.27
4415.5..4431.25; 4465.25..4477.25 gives 1.28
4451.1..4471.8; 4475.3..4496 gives 1.26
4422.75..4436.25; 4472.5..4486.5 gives 1.47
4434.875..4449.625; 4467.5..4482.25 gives 1.16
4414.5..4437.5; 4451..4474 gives 1.11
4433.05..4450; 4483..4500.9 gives 1.23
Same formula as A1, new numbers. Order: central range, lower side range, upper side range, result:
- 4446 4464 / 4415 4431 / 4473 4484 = 2.6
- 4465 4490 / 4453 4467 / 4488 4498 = -4.2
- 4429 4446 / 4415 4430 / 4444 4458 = 0.1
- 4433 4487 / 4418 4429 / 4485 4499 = 2.0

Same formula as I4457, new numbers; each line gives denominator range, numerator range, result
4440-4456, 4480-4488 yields 1.22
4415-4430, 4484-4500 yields 1.33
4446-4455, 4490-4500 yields 1.16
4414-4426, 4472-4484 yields 1.33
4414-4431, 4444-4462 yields 1.01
